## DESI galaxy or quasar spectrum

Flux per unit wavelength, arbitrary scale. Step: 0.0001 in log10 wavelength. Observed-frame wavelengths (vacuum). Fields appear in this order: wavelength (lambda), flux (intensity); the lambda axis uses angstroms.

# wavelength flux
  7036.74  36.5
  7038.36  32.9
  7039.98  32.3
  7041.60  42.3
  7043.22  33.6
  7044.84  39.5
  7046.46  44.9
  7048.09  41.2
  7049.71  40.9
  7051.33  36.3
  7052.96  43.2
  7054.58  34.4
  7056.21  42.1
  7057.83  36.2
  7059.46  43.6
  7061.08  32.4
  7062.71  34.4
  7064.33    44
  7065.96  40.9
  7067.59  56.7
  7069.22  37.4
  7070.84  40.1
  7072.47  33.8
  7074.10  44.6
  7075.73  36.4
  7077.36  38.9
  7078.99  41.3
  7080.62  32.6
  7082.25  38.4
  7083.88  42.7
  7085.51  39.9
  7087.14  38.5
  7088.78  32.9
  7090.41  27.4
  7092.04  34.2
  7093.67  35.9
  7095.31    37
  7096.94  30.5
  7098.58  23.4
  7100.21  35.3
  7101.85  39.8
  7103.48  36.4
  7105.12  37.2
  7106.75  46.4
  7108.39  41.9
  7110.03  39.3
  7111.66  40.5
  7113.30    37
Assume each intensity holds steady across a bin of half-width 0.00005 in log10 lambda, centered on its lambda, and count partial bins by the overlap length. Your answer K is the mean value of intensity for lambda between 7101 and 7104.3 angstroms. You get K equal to 38.1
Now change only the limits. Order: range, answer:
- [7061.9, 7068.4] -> 44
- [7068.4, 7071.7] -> 38.7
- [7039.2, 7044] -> 36.1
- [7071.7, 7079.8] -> 39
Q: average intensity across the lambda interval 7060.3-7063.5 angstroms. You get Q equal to 33.4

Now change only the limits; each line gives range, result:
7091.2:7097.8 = 34.3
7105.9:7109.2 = 44.1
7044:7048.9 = 41.8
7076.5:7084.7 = 38.8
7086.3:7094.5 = 33.8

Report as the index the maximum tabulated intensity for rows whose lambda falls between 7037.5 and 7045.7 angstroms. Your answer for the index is 42.3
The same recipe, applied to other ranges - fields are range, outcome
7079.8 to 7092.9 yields 42.7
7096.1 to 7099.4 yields 30.5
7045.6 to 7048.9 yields 44.9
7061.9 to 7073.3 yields 56.7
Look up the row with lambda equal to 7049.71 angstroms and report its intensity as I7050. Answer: 40.9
